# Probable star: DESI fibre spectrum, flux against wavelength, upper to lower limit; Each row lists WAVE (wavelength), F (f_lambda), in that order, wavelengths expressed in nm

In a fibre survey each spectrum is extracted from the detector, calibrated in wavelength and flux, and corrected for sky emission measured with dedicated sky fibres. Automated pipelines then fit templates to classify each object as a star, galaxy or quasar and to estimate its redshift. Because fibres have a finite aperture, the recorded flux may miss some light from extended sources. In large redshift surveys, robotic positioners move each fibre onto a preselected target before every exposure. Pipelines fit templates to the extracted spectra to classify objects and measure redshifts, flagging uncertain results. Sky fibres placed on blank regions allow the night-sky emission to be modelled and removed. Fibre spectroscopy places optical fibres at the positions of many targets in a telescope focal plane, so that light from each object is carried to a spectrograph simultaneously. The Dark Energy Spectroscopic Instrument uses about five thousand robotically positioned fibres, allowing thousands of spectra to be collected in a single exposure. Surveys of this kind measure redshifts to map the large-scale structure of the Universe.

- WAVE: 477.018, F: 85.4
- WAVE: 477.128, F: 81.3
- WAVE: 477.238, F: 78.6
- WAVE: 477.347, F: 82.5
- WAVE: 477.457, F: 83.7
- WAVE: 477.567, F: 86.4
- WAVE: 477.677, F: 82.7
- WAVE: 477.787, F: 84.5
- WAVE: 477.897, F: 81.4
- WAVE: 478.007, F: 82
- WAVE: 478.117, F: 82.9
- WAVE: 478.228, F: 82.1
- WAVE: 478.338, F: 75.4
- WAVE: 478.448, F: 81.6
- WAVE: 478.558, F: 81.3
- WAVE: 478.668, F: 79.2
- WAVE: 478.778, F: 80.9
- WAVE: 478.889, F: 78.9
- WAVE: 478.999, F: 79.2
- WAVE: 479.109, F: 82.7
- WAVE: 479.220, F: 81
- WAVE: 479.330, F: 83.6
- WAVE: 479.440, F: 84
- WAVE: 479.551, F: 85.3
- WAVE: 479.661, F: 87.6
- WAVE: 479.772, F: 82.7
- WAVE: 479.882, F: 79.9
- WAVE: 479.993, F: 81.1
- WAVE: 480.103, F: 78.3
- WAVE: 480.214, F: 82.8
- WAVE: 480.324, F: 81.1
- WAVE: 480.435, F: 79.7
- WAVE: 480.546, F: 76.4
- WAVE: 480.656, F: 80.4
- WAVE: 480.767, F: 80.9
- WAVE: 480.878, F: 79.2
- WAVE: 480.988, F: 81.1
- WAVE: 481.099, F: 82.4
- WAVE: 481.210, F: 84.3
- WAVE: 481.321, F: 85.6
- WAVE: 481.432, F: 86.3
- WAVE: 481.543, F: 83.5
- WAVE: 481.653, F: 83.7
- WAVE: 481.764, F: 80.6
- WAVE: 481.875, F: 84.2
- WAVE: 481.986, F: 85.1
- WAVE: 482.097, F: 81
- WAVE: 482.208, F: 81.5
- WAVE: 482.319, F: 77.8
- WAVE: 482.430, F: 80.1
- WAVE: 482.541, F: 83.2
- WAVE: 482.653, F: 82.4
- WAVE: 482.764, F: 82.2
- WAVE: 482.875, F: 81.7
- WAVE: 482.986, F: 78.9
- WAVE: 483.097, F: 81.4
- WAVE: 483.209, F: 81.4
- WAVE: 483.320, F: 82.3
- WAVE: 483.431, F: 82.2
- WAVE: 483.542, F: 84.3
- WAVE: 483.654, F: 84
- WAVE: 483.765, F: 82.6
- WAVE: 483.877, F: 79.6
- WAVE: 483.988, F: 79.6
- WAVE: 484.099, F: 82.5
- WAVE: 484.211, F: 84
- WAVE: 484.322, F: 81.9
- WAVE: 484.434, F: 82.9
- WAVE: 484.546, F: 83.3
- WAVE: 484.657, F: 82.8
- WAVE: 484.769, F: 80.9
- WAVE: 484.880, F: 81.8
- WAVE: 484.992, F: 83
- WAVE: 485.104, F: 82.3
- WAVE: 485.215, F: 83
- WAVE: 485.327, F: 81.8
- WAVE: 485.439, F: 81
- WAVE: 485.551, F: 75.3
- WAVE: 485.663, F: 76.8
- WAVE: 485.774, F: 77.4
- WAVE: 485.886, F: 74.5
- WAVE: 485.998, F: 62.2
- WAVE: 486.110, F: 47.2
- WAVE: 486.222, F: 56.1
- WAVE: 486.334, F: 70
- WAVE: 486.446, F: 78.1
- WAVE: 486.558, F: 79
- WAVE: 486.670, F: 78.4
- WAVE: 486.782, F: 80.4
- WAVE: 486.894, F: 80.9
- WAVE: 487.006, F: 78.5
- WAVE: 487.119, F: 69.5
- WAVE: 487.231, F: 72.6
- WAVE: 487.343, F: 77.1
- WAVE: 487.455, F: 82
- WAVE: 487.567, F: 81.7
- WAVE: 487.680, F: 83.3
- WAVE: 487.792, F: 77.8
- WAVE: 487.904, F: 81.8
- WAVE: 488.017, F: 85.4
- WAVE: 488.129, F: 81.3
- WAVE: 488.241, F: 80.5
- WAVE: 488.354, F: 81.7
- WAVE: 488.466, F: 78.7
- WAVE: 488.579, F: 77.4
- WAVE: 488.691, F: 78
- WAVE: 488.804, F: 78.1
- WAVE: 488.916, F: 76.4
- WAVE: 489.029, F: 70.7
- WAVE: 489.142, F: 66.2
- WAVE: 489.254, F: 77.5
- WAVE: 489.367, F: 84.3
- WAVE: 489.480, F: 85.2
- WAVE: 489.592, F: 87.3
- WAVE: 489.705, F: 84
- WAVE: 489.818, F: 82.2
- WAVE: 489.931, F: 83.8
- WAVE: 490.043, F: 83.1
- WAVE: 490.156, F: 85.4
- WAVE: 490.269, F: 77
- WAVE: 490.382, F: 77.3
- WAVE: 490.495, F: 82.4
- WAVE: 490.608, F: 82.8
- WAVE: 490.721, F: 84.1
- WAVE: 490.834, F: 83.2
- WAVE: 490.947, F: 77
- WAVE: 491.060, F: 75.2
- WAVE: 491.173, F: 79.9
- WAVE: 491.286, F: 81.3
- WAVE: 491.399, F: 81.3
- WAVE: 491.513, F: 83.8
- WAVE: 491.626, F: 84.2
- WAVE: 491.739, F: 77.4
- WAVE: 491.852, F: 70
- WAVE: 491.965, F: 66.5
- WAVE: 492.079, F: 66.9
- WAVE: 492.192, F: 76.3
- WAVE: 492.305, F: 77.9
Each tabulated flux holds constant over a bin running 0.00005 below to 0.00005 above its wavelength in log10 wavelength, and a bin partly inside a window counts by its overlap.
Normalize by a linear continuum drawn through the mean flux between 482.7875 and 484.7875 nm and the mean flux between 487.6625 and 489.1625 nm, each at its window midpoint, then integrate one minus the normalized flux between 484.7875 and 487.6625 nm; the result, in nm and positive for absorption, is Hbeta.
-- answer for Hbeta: 0.16 nm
